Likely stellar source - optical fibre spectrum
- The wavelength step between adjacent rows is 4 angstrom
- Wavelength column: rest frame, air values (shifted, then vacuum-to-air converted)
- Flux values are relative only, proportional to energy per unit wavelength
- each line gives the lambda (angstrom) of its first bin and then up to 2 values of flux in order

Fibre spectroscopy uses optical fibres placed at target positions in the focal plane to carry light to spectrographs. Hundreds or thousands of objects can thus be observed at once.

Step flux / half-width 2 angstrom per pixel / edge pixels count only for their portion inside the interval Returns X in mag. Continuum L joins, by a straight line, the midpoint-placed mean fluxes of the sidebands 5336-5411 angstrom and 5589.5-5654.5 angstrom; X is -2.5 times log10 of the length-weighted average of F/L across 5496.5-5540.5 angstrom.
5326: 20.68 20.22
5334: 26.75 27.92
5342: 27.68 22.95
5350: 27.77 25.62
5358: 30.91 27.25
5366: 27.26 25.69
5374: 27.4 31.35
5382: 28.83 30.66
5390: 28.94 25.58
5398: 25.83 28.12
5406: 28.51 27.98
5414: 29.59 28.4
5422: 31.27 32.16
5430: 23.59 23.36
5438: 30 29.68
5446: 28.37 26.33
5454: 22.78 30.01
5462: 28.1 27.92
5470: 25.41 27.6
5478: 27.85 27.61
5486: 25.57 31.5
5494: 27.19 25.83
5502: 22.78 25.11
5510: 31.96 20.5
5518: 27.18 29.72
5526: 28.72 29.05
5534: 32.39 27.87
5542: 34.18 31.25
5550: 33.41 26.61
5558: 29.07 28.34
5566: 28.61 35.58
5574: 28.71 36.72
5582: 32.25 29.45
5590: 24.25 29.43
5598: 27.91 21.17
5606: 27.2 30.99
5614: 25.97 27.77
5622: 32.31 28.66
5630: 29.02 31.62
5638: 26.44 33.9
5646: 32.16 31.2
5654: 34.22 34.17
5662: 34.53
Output 0.04 mag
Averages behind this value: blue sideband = 27.7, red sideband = 29.1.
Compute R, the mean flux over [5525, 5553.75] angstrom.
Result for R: 30.8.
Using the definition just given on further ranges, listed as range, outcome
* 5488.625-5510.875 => 27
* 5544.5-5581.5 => 31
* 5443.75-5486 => 27.1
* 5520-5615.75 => 29.5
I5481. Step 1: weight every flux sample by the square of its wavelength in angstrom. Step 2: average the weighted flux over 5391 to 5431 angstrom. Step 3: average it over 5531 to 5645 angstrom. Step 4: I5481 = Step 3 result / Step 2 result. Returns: 1.12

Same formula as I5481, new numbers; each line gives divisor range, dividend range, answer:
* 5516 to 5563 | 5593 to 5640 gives 0.97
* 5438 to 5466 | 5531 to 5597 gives 1.14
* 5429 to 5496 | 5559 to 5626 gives 1.12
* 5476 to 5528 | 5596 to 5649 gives 1.12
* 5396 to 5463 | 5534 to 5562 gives 1.14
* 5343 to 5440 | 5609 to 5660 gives 1.20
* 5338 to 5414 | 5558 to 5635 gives 1.14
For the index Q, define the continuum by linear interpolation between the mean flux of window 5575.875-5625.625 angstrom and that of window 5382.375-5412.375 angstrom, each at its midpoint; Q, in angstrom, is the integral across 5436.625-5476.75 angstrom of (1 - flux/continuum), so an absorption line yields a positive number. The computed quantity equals 0.9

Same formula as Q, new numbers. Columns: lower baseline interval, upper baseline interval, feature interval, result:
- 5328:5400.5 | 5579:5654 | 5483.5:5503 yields 1.0 angstrom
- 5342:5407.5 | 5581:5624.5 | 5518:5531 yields -0.5 angstrom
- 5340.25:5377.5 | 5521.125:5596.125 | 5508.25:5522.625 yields 1.3 angstrom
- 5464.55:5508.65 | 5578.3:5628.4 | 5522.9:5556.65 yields -3.5 angstrom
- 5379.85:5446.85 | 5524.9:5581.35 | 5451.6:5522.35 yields 6.6 angstrom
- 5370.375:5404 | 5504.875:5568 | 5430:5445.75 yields 0.7 angstrom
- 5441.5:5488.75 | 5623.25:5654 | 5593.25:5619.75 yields 2.6 angstrom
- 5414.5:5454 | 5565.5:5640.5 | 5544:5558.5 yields -0.7 angstrom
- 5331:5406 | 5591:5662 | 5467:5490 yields 1.0 angstrom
